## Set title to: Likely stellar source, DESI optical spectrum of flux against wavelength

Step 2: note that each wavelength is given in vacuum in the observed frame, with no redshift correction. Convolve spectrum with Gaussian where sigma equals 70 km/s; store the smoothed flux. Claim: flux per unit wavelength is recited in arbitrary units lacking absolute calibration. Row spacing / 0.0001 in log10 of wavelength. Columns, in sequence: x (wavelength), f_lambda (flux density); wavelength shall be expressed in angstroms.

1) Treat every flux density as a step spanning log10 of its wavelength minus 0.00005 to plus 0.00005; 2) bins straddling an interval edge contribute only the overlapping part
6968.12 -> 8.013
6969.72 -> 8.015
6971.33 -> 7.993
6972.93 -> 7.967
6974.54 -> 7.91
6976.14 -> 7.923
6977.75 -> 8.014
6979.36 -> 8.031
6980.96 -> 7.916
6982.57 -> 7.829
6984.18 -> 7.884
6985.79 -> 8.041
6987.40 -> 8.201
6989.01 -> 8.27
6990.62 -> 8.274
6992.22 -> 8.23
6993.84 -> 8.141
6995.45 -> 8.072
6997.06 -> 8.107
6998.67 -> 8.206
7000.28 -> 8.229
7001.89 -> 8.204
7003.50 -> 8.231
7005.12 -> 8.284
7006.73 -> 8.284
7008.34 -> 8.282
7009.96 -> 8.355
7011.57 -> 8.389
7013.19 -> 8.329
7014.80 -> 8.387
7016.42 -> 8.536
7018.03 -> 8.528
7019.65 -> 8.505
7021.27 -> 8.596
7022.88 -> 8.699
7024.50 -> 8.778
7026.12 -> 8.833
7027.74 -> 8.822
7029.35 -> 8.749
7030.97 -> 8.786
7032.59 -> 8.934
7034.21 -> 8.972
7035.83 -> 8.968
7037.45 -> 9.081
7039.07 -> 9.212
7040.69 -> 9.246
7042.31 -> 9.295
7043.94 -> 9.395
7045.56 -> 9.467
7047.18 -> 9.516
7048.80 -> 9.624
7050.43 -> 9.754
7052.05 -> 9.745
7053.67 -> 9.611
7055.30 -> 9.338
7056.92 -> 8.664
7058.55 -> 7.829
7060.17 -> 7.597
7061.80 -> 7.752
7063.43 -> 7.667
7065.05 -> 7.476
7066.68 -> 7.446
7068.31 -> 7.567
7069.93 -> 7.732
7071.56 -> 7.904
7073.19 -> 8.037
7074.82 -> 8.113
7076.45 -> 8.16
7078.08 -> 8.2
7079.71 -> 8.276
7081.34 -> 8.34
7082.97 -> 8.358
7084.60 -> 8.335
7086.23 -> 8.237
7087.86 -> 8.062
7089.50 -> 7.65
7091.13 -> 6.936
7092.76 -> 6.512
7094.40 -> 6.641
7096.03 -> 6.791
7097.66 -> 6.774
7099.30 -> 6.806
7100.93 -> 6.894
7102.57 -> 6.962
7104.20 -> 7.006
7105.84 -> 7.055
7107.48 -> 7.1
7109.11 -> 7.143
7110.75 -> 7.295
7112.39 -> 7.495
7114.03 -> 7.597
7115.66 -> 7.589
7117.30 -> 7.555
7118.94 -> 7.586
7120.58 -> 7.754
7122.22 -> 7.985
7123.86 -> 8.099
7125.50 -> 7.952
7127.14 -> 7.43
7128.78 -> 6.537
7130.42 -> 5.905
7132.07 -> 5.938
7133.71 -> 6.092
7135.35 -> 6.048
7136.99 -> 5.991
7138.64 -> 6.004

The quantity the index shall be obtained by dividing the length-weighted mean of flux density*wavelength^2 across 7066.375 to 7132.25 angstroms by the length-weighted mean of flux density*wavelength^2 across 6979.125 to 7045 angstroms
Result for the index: 0.90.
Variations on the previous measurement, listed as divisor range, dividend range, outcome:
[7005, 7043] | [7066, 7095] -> 0.91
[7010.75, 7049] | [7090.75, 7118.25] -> 0.81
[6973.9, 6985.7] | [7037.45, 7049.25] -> 1.20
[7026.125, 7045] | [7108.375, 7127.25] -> 0.86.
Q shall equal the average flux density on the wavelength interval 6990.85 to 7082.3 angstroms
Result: 8.52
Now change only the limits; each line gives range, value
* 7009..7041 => 8.73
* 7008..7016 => 8.35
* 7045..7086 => 8.41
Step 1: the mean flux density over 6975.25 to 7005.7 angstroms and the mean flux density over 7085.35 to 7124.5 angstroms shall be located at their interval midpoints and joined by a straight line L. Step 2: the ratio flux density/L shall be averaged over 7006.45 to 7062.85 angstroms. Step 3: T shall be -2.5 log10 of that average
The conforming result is -0.13 mag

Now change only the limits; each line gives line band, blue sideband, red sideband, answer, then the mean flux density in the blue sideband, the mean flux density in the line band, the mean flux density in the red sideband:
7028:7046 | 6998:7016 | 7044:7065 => -0.054 mag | 8.29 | 9.09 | 8.85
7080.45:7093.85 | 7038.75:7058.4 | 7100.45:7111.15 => 0.005 mag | 9.36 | 7.78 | 7.06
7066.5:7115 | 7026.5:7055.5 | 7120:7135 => 0.064 mag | 9.24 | 7.52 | 7.03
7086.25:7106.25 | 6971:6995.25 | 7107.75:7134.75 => 0.049 mag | 8.04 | 7.05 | 7.24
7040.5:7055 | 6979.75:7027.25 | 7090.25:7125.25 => -0.210 mag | 8.3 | 9.52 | 7.23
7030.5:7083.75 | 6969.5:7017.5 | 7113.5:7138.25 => -0.131 mag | 8.16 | 8.61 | 7.05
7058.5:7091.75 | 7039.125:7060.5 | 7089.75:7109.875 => 0.015 mag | 9.2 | 7.9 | 6.91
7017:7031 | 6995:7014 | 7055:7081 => -0.068 mag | 8.25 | 8.7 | 7.96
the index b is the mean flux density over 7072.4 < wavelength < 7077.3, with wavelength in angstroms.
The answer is 8.1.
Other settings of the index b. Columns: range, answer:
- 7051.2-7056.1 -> 9.57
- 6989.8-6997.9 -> 8.17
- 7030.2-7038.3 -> 8.95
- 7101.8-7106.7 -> 7.01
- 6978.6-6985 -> 7.92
